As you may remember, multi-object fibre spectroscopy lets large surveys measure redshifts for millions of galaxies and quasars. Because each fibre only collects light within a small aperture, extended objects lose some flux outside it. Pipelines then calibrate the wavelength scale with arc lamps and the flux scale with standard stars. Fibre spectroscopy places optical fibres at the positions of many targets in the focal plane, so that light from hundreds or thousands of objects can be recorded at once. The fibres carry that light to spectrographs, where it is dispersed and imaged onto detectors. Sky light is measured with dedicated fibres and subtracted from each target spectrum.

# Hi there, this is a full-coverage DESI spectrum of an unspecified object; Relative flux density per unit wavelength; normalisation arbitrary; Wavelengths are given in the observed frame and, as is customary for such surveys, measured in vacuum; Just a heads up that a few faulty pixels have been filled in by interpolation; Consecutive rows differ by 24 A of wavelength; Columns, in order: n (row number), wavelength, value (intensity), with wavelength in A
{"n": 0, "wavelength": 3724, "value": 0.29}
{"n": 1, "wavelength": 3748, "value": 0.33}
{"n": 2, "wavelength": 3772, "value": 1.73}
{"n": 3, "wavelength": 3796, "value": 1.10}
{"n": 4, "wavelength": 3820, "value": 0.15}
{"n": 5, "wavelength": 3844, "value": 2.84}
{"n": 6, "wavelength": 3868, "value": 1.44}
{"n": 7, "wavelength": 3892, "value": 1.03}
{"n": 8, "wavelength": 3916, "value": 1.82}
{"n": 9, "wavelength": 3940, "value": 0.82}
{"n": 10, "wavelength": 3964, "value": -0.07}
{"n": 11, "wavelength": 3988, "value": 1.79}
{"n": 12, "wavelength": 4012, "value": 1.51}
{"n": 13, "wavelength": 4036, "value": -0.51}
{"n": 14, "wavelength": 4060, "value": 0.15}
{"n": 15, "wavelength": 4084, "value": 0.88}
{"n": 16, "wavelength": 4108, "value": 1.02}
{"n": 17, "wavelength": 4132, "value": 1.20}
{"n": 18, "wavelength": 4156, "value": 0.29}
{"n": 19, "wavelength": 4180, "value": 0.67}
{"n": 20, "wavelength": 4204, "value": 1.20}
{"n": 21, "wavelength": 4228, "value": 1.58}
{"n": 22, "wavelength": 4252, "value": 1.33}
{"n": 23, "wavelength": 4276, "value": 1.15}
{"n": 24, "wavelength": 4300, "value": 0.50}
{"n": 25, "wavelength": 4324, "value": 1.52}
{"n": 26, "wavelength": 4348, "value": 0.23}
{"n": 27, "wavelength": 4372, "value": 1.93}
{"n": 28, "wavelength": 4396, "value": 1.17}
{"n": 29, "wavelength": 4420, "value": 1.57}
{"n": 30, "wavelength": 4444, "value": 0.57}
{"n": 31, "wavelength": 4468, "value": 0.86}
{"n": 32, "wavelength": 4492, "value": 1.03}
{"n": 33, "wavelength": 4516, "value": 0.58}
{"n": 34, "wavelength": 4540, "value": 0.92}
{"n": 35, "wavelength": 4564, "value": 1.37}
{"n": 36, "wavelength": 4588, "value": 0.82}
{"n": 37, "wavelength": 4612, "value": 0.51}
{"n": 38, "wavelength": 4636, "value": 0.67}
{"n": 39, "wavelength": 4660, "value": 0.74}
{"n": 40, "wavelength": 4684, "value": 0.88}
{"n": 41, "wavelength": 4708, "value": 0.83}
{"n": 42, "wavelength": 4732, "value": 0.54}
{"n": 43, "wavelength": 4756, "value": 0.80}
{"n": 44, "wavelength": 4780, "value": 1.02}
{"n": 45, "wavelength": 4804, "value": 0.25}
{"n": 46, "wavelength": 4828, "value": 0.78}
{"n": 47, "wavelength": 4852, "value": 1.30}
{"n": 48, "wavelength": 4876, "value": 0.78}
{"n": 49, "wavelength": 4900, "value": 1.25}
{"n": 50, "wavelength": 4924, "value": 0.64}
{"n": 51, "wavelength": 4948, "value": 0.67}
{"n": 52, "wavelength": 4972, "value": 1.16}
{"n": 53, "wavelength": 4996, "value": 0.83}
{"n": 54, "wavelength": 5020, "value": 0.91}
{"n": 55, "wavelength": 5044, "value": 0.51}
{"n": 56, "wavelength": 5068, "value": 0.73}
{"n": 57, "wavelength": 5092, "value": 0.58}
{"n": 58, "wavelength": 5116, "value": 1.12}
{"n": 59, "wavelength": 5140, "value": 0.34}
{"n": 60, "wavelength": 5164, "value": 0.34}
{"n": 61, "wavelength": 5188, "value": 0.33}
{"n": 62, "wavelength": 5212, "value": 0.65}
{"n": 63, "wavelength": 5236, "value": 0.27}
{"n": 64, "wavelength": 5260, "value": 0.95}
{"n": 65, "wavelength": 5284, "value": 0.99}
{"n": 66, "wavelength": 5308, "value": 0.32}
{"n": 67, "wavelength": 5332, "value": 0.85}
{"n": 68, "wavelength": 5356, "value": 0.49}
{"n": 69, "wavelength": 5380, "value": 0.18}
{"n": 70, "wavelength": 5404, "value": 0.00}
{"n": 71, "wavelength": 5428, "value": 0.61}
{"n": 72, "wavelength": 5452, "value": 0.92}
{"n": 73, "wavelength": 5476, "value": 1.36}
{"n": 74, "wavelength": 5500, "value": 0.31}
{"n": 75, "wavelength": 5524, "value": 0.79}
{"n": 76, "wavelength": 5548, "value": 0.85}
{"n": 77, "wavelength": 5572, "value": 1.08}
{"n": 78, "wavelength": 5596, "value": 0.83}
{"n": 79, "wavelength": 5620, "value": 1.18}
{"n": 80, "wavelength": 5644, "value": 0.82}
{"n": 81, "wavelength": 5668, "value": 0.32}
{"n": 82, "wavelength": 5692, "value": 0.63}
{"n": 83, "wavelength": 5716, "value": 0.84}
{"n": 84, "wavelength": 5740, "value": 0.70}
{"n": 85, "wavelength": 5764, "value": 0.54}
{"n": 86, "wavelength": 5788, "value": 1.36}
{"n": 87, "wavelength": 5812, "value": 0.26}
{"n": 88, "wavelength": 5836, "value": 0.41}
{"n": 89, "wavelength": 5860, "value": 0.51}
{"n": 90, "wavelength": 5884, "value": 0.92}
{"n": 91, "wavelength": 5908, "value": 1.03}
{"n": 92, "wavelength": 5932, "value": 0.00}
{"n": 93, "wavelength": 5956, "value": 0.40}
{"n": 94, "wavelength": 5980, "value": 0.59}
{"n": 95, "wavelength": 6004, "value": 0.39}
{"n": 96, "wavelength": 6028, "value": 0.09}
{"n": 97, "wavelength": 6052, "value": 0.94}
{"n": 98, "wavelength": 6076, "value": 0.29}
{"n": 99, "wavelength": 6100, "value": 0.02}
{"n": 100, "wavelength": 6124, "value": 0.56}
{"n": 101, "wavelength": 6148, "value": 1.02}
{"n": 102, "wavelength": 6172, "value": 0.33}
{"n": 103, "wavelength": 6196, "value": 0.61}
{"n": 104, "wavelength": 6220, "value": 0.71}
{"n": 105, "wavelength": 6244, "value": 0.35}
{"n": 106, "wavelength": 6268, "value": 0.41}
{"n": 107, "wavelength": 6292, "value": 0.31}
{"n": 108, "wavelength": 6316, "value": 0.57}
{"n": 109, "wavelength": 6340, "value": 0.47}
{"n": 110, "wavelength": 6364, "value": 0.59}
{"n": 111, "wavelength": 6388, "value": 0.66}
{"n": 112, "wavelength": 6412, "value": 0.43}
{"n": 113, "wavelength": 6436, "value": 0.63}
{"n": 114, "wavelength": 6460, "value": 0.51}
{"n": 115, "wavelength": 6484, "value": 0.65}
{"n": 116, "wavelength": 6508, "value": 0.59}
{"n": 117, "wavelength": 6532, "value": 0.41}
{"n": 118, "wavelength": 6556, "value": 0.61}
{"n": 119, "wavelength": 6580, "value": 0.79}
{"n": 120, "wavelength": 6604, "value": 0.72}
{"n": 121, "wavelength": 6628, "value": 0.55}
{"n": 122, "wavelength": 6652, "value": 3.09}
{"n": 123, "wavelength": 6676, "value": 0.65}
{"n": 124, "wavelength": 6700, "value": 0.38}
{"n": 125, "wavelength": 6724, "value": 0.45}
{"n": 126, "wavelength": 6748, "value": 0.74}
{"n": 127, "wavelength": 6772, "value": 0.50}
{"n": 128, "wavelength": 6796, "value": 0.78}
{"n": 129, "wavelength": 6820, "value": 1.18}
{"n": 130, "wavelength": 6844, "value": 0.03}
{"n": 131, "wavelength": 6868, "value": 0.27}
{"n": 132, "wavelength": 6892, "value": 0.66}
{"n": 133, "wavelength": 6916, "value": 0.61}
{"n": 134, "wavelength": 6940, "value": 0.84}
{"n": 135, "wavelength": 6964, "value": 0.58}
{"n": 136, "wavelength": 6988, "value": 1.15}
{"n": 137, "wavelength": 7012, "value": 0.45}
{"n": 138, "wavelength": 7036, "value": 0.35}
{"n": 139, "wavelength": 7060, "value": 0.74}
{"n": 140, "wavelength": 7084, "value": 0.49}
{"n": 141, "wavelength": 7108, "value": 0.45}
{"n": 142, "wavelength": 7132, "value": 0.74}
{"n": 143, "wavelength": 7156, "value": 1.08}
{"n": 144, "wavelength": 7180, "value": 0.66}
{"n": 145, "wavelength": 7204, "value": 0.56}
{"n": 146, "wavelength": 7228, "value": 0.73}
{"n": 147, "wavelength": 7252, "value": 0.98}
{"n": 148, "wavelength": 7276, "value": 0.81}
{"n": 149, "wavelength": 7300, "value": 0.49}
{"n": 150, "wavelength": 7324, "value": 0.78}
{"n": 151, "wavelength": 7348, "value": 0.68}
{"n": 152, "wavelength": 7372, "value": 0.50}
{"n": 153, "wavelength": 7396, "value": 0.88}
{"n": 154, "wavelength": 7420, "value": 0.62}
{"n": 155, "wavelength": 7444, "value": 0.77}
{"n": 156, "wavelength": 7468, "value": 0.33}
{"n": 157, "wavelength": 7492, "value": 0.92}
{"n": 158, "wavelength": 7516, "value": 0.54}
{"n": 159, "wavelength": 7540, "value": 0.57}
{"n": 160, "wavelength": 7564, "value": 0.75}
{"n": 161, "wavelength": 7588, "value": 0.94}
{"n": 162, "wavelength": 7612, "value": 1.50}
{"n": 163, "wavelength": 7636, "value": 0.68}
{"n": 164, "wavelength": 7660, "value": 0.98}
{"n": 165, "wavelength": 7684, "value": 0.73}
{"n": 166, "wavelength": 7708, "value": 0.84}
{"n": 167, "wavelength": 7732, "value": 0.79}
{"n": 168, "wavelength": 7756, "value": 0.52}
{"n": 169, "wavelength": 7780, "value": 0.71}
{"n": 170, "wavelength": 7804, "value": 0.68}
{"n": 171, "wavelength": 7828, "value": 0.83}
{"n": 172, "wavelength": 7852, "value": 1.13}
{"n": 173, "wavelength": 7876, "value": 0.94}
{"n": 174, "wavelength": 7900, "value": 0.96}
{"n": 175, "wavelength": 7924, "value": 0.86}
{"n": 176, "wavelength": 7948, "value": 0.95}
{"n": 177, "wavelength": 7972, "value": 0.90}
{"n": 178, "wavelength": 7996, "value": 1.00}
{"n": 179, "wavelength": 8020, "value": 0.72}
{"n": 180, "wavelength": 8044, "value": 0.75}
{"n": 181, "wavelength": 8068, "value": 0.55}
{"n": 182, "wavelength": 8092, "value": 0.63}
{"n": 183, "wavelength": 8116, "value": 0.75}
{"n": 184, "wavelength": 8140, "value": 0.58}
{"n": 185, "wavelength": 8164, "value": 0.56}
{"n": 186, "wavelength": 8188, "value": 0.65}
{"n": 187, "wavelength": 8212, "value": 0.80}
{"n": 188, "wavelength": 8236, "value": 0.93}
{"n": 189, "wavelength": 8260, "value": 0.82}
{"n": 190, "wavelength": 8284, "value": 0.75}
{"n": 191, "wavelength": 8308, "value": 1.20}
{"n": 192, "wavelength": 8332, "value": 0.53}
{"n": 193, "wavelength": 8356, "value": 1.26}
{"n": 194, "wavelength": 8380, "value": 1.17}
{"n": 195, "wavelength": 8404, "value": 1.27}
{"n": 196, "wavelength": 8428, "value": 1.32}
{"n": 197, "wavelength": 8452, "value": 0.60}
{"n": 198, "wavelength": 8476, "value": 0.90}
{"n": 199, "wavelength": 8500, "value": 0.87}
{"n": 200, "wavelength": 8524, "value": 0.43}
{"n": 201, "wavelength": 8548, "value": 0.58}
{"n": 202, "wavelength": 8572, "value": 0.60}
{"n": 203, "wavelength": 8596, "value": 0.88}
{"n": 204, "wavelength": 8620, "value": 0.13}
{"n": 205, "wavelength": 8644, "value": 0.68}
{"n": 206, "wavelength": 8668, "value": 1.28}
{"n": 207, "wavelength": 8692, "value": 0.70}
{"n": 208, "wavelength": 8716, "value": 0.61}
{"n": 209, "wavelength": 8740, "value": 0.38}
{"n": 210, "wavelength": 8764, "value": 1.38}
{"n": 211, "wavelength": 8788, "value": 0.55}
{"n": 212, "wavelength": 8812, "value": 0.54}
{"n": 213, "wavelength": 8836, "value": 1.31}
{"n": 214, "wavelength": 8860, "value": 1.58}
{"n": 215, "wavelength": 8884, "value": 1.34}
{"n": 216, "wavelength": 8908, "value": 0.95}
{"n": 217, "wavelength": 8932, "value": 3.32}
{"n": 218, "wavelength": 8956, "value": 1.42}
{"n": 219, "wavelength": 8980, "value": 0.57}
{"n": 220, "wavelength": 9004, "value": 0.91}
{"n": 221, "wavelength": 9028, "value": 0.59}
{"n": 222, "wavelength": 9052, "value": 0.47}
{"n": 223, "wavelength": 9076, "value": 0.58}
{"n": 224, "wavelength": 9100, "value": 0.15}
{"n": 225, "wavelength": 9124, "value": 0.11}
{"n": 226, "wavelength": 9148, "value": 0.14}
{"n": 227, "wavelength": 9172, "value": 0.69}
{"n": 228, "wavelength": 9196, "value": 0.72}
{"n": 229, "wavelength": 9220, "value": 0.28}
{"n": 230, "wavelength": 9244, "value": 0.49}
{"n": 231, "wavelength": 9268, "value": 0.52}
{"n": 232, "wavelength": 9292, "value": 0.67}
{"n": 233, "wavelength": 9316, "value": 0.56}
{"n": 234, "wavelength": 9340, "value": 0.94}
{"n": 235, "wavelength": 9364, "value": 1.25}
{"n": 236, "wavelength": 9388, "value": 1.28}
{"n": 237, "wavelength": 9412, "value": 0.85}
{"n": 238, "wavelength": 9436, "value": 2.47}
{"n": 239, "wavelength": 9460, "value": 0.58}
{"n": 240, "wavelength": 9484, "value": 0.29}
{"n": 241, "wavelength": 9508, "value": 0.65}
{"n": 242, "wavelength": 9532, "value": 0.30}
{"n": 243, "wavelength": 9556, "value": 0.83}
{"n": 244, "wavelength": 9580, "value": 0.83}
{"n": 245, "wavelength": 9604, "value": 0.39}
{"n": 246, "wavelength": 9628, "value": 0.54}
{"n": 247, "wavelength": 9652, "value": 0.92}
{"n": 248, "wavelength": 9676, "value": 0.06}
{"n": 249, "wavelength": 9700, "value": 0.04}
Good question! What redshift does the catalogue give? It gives 0.784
